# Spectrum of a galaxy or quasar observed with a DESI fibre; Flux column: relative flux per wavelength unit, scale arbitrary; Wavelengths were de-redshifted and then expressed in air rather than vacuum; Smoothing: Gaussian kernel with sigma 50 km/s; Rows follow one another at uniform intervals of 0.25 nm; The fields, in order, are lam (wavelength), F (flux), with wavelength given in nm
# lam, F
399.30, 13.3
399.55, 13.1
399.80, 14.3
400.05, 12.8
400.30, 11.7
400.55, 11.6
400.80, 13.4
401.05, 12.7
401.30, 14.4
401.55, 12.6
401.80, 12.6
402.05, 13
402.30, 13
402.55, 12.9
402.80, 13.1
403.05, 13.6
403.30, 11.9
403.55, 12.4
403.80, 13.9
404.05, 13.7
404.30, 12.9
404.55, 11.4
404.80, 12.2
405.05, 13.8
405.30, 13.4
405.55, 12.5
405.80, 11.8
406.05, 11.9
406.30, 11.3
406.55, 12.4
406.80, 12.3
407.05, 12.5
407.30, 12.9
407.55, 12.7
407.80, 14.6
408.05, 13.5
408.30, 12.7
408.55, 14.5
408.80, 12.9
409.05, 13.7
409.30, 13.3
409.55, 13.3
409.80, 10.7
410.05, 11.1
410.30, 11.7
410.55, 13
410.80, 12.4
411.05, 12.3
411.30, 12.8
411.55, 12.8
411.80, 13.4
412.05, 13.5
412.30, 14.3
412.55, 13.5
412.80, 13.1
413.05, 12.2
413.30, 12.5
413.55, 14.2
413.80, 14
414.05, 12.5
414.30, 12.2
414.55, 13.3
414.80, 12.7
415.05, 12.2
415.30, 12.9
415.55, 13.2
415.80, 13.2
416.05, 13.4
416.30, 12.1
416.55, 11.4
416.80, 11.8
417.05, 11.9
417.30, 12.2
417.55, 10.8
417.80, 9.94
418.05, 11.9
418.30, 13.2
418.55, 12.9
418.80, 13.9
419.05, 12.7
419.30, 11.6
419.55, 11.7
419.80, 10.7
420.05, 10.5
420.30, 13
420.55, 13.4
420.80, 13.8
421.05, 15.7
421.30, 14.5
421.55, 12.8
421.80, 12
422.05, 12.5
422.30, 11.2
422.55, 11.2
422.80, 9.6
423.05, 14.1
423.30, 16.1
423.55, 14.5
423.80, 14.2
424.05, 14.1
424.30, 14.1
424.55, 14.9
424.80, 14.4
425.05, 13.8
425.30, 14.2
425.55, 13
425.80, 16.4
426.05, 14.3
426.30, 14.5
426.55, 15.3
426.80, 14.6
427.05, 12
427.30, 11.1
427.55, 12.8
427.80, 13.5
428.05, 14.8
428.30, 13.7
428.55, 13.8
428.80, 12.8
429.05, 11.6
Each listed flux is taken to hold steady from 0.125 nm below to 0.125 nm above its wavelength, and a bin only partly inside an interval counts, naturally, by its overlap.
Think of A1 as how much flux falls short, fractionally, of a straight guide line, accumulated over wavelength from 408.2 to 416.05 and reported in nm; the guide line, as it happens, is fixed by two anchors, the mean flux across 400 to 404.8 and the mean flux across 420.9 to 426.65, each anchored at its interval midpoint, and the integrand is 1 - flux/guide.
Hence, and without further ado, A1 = 0.20 nm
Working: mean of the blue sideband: 12.8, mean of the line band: 12.9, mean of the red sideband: 13.8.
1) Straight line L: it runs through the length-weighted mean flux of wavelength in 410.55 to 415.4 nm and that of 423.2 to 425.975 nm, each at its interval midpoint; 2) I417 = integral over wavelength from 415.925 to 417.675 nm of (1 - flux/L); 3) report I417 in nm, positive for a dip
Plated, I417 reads 0.20 nm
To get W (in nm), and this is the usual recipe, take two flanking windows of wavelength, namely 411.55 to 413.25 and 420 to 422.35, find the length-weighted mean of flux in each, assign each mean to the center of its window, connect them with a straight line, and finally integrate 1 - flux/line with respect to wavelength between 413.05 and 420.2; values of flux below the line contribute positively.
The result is 0.45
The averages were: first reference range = 13.3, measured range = 12.3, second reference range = 13.1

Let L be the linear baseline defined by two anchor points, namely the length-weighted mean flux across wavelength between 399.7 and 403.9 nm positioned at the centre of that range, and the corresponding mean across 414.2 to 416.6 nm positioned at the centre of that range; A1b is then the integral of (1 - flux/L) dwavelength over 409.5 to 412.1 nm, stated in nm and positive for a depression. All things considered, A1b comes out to 0.08 nm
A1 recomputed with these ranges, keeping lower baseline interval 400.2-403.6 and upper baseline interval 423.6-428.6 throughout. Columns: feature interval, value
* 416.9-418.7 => 0.23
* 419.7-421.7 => 0.10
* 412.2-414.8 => 0.04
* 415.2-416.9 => 0.11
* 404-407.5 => 0.14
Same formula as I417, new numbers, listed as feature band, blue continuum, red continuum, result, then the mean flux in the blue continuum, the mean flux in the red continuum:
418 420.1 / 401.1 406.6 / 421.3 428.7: 0.18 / 12.8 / 13.6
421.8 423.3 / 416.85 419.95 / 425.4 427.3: 0.11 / 11.9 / 14.1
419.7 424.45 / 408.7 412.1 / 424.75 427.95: 0.15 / 12.6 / 13.8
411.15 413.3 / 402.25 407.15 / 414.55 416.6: -0.08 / 12.6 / 12.7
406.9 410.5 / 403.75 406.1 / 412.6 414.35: 0.00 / 12.7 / 13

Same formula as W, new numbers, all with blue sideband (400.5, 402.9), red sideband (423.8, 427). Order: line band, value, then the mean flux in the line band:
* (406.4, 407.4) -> 0.06 nm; 12.5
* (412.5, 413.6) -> 0.05 nm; 13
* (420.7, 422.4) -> 0.11 nm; 13.2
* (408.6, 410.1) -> 0.08 nm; 12.7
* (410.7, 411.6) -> 0.07 nm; 12.6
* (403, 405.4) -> 0.04 nm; 12.9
